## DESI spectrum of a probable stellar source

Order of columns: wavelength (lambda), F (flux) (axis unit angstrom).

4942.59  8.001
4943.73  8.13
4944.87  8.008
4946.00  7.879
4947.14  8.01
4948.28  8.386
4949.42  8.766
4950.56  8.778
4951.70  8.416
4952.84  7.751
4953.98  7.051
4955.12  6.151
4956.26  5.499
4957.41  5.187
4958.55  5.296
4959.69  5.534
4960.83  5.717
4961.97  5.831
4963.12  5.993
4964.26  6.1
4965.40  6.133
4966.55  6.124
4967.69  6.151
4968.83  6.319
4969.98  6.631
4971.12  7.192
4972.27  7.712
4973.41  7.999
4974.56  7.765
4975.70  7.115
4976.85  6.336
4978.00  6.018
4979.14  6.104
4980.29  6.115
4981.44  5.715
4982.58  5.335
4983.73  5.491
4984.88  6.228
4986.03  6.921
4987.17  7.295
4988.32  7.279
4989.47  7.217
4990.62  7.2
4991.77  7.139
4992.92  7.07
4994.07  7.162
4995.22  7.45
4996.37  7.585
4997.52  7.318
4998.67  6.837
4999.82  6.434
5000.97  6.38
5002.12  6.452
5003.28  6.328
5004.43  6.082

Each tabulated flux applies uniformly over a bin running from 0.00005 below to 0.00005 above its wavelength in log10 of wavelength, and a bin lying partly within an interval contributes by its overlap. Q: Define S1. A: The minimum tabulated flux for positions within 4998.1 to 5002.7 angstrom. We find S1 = 6.38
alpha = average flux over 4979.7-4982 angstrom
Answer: 5.9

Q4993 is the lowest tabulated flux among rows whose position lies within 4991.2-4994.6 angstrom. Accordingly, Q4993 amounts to 7.07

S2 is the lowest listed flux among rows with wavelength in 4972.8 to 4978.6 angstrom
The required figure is 6.018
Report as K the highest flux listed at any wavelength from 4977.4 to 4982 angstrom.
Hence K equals 6.115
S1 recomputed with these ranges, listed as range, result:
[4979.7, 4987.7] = 5.335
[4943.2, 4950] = 7.879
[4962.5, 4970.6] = 5.993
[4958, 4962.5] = 5.296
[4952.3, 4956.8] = 5.499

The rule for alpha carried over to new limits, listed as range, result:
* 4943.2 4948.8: 8.09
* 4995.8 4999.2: 7.25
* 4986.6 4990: 7.27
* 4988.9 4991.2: 7.2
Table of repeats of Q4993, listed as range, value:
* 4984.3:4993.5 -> 6.228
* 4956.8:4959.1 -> 5.187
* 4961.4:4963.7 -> 5.831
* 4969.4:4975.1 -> 6.631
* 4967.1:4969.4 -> 6.151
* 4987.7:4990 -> 7.217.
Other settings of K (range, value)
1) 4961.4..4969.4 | 6.319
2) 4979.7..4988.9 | 7.295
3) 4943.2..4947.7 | 8.13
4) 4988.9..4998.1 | 7.585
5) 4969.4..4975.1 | 7.999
